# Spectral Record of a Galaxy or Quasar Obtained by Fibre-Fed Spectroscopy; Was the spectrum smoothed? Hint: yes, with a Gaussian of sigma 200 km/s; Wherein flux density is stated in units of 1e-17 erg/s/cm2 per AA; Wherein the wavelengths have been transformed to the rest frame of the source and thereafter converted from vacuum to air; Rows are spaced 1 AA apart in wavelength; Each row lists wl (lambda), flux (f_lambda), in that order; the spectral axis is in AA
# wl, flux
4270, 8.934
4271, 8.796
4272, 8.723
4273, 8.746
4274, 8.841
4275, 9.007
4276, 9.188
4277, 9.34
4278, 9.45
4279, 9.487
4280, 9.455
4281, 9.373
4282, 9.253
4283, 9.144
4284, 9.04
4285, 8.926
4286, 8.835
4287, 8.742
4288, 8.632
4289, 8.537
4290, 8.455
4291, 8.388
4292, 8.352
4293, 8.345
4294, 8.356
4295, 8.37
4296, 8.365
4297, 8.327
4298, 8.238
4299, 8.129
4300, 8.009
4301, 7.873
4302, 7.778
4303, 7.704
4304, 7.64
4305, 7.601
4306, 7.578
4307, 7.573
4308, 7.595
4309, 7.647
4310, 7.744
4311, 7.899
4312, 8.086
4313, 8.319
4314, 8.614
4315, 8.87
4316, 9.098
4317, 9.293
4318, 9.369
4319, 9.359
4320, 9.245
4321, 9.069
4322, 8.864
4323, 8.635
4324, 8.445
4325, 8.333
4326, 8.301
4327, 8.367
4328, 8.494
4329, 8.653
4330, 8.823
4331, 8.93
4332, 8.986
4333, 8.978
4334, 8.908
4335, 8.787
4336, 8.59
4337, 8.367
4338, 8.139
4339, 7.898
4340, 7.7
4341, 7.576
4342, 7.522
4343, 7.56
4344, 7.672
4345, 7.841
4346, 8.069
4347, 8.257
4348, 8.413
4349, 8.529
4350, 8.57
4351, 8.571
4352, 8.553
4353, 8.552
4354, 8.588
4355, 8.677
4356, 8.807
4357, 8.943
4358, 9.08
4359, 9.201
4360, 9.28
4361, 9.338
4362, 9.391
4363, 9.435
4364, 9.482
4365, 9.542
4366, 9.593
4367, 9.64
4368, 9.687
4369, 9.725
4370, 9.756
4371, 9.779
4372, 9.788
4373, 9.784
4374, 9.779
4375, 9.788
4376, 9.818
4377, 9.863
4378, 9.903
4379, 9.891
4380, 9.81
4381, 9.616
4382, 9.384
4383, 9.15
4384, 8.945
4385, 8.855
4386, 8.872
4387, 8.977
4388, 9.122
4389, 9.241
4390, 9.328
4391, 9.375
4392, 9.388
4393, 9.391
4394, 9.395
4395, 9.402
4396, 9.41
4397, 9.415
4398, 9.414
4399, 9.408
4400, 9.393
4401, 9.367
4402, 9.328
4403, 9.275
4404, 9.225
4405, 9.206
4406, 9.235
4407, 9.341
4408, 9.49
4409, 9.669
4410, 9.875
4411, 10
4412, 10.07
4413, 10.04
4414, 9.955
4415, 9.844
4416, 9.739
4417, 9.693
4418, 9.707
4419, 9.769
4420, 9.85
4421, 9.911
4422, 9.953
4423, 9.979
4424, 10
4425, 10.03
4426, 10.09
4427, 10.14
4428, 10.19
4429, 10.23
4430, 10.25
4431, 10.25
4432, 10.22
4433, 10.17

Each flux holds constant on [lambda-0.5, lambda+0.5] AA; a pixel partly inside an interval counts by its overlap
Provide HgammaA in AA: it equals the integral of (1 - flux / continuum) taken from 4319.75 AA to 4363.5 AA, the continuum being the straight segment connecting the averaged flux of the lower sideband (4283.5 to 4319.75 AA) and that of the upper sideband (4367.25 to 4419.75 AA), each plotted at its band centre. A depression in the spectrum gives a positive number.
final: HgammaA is 1.4 AA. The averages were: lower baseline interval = 8.33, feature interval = 8.56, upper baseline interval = 9.53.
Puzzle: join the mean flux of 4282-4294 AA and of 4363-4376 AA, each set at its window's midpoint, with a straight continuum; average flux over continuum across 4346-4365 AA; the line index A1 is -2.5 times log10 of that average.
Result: 0.08 mag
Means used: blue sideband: 8.68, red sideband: 9.69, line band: 8.87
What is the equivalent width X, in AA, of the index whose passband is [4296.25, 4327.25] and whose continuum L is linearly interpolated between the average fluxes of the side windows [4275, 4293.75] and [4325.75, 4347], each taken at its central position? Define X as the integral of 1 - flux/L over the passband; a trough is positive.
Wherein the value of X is 1.01 AA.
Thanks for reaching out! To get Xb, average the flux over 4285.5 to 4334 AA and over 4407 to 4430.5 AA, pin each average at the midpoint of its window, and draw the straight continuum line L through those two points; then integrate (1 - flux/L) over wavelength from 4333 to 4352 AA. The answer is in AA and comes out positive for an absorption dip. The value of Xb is 1.4 AA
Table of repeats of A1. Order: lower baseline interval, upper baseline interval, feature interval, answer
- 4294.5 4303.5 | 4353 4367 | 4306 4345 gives 0.02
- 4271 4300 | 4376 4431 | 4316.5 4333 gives 0.03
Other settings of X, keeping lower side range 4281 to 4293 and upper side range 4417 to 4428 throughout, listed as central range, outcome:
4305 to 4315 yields 1.2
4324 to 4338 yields 0.8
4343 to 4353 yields 1.1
